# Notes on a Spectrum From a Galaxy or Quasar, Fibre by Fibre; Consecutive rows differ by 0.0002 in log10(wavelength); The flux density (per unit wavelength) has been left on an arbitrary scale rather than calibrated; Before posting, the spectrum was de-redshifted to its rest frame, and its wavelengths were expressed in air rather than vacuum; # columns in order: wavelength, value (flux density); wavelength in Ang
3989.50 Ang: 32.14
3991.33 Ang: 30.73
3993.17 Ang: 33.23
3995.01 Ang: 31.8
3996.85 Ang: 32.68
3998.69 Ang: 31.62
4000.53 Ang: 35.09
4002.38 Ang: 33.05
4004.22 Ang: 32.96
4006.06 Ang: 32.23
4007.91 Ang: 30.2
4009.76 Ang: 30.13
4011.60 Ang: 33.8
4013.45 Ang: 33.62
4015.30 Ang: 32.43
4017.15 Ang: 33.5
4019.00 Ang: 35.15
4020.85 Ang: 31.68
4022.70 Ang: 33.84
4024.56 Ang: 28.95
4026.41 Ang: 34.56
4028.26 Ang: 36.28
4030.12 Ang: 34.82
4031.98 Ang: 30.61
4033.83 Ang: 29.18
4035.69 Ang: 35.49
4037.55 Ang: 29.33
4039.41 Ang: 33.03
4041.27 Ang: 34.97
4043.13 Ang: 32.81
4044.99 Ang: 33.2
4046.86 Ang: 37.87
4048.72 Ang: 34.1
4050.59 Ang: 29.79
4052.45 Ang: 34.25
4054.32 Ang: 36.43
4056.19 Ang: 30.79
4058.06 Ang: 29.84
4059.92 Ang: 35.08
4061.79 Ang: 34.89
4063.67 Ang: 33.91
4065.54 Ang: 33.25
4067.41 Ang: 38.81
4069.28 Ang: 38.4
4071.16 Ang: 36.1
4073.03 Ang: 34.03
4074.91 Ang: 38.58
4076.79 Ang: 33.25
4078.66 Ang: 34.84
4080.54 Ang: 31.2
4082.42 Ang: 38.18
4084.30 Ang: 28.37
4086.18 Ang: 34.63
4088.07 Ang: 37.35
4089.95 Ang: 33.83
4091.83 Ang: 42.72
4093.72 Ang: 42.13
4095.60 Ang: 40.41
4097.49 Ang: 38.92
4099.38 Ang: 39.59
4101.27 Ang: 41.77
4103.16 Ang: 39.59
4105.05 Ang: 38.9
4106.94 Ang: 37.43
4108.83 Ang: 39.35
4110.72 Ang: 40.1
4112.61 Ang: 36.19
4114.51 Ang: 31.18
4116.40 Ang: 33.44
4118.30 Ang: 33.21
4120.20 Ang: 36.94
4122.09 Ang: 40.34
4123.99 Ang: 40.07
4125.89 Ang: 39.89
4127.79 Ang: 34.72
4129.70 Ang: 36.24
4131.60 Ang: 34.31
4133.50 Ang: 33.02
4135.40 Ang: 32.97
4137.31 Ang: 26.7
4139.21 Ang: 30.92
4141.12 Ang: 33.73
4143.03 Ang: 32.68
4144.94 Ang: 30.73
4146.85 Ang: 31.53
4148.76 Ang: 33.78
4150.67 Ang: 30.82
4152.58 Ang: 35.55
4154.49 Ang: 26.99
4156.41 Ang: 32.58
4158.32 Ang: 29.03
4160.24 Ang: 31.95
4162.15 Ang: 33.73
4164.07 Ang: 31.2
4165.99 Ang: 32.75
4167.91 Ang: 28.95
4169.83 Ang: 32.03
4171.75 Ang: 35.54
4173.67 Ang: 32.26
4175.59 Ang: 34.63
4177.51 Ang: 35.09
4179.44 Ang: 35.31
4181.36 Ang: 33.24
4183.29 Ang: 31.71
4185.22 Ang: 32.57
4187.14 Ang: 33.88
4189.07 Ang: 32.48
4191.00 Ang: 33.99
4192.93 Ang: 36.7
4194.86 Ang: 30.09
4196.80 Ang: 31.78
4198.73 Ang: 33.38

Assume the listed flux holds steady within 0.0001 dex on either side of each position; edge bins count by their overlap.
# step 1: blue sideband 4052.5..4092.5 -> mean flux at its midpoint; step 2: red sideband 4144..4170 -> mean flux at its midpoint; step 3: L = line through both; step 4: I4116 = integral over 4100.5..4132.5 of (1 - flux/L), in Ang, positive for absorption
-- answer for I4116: -3.95 Ang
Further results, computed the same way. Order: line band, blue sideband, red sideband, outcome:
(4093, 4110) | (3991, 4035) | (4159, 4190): -3.6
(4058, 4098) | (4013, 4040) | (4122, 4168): -3.8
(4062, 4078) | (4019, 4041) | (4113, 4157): -1.3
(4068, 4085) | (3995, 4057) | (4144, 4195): -1.1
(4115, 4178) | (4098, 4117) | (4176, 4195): 4.5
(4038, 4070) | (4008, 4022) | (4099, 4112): 1.4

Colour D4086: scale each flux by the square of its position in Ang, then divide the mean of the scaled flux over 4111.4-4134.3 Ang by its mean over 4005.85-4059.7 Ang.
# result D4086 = 1.1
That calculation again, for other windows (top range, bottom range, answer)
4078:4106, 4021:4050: 1.16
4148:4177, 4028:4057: 1.03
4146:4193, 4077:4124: 0.91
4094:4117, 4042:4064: 1.17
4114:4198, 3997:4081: 1.05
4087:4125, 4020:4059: 1.20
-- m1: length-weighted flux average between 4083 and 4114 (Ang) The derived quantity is 38.1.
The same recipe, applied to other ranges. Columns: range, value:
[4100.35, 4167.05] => 34.4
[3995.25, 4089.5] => 33.6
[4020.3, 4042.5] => 32.7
